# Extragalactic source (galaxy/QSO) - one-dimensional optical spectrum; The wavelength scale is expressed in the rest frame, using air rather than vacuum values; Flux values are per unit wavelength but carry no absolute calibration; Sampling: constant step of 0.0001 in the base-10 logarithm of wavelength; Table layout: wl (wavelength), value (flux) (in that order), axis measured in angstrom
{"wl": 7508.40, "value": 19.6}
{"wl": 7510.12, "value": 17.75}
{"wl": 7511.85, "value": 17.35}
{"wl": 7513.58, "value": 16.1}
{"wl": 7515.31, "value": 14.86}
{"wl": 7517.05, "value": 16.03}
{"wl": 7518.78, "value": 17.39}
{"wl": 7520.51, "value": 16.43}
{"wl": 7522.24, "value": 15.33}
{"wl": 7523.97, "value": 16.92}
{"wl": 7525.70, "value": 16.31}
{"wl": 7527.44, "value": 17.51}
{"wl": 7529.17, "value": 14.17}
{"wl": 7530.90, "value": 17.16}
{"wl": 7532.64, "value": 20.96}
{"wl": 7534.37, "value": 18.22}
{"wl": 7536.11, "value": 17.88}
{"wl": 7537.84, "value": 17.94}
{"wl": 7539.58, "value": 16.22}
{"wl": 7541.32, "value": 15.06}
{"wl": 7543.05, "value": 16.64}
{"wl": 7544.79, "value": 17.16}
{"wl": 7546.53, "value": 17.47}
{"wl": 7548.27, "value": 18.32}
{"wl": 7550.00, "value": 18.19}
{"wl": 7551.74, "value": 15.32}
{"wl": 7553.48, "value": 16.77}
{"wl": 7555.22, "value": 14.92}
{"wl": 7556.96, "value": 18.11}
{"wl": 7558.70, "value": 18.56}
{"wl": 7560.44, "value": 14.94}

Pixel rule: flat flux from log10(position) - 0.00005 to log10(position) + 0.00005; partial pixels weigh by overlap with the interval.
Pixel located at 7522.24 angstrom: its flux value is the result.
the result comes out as 15.33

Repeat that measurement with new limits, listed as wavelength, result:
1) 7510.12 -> 17.75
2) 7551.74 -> 15.32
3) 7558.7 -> 18.56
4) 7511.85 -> 17.35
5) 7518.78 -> 17.39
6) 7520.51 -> 16.43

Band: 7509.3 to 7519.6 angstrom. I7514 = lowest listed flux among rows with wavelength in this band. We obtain 14.86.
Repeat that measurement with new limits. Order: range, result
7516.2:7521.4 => 16.03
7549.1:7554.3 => 15.32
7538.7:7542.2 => 15.06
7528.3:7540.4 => 14.17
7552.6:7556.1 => 14.92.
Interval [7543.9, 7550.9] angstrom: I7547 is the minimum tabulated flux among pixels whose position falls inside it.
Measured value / 17.16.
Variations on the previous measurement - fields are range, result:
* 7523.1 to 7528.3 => 16.31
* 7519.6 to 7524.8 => 15.33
